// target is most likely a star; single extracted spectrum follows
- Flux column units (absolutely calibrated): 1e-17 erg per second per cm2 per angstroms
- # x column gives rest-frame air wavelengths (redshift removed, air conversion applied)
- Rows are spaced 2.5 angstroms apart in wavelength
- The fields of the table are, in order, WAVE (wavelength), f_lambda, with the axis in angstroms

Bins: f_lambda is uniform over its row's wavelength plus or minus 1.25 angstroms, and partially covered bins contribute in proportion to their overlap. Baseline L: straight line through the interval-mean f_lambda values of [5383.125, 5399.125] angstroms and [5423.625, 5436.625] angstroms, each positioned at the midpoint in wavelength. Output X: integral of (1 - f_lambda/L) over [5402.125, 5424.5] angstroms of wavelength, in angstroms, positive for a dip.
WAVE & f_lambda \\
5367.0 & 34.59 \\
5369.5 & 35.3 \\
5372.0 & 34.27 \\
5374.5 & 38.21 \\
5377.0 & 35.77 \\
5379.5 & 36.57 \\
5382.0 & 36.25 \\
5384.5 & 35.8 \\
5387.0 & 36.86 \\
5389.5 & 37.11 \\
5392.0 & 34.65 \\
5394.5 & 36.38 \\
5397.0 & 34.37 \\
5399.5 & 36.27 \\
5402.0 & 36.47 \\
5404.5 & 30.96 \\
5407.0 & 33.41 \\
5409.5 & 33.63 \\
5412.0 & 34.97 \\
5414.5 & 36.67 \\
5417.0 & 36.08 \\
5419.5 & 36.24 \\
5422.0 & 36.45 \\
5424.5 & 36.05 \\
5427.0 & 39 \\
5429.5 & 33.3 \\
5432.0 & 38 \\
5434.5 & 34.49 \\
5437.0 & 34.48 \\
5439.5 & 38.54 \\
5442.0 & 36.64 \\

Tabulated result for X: 0.6 angstroms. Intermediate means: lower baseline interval 35.9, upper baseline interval 36.1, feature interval 35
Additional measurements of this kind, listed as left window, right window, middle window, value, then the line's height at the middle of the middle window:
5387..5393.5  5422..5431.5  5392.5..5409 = 0.7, 36.2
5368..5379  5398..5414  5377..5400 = -0.5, 35.2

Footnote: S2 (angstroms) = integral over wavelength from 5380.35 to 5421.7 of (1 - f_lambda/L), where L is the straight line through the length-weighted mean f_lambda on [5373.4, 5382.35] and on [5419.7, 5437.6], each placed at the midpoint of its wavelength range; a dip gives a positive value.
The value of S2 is 1.1 angstroms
